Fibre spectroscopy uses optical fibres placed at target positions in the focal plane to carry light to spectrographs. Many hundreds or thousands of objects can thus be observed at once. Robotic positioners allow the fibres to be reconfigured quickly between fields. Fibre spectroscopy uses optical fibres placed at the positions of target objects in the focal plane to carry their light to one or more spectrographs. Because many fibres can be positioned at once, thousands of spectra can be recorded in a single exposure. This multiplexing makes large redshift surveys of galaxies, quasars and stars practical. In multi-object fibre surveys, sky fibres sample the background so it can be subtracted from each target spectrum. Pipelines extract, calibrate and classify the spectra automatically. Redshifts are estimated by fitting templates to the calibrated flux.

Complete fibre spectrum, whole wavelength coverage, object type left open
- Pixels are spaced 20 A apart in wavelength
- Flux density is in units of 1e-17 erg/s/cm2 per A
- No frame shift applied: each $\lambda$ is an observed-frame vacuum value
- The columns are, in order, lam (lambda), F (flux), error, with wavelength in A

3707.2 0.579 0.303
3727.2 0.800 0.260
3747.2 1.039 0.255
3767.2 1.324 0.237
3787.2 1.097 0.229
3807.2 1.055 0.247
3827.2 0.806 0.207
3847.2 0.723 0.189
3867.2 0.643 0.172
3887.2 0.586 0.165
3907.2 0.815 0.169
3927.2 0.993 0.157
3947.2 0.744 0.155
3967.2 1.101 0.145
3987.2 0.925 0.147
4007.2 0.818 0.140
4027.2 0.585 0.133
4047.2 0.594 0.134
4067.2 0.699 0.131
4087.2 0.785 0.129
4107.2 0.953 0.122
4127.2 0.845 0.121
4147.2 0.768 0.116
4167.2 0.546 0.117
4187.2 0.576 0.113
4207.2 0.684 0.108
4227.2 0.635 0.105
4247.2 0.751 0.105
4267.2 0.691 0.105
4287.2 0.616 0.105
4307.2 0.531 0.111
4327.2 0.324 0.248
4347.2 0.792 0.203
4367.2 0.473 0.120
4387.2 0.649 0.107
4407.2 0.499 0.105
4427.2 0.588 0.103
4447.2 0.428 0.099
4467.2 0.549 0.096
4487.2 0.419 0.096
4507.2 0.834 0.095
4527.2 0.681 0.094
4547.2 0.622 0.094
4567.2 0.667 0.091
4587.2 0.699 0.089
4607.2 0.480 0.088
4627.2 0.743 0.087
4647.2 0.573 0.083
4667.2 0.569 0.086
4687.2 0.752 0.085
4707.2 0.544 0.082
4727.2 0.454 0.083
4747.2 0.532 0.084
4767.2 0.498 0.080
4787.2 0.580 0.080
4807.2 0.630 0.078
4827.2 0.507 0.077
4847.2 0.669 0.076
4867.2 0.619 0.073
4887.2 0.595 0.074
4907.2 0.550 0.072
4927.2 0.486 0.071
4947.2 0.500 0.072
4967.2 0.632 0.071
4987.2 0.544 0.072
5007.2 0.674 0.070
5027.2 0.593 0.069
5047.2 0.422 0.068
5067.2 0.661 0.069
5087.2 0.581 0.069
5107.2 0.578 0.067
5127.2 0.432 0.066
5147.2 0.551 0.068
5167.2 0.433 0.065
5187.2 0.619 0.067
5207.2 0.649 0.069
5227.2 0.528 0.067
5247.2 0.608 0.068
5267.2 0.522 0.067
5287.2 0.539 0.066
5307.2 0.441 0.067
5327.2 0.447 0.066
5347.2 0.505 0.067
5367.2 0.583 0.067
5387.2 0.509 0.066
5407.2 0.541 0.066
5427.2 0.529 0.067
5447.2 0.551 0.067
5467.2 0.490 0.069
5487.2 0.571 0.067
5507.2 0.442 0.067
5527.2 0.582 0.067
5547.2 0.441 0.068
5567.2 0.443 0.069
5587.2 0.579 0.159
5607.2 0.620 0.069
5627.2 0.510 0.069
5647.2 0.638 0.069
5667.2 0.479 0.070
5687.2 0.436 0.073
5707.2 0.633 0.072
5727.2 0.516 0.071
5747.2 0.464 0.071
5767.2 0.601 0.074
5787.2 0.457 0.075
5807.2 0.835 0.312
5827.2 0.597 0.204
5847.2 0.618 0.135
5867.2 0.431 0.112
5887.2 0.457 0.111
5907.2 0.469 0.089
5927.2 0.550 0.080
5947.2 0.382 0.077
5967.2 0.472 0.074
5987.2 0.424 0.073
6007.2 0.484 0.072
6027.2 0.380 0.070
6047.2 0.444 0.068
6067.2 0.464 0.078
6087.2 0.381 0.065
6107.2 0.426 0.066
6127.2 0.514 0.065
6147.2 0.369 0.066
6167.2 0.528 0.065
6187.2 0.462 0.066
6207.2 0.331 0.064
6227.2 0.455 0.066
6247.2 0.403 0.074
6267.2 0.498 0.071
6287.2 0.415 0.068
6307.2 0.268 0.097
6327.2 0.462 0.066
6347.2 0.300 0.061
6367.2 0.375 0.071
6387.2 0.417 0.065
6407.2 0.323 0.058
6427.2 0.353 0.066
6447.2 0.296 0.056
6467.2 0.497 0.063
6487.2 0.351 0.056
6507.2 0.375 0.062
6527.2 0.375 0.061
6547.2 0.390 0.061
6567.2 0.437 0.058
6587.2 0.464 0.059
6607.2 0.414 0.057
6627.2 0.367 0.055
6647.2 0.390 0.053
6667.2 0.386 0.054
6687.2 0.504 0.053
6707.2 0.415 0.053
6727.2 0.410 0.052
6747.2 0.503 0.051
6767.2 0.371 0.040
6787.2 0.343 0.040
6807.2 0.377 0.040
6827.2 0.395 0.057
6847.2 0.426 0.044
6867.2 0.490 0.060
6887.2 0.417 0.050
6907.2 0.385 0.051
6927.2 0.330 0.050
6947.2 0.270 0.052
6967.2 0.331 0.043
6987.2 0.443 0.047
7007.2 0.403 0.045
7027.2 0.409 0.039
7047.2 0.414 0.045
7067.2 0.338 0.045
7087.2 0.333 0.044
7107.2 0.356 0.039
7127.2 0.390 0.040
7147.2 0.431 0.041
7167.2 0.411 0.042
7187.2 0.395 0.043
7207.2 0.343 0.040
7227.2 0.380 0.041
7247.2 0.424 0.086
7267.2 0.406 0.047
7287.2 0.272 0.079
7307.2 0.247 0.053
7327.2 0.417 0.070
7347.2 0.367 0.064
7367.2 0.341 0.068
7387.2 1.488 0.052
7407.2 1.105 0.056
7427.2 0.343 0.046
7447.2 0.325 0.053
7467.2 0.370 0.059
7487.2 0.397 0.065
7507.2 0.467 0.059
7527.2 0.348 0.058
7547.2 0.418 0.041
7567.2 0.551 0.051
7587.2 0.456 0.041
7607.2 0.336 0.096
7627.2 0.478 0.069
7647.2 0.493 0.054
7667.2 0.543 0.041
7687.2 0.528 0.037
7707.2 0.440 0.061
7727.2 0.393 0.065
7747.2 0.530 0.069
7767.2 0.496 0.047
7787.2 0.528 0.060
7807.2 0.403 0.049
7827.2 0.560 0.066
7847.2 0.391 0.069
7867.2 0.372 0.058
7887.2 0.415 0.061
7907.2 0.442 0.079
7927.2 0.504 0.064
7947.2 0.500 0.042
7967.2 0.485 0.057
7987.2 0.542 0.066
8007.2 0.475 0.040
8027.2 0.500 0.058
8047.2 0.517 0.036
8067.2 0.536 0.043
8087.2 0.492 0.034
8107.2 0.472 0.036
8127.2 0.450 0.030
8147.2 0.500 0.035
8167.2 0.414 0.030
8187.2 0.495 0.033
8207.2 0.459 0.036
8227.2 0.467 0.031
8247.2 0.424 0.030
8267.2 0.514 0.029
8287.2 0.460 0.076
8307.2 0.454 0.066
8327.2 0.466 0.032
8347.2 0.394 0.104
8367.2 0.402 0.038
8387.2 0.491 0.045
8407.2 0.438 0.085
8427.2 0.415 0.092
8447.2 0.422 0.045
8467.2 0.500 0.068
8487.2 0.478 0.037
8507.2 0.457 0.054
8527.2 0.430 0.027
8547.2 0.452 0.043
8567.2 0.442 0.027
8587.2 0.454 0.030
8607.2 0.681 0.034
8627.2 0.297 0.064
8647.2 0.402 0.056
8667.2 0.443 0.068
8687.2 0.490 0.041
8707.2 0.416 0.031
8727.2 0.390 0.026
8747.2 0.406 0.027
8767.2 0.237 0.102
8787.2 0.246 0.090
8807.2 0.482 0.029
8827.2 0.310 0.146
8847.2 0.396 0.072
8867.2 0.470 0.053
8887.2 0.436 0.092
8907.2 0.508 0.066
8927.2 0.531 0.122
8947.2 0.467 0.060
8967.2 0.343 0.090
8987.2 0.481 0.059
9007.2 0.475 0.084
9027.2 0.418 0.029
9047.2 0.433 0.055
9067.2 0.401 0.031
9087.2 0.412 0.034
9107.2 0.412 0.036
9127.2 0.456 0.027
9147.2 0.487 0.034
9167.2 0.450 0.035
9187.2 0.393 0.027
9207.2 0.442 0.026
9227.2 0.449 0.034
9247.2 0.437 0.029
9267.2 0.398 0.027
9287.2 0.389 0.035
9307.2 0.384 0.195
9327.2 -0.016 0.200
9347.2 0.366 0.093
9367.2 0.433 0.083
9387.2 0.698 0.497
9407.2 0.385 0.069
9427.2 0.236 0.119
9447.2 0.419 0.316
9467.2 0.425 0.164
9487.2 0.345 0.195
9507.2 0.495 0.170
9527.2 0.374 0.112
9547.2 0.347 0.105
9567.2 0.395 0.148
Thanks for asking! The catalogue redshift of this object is 0.984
